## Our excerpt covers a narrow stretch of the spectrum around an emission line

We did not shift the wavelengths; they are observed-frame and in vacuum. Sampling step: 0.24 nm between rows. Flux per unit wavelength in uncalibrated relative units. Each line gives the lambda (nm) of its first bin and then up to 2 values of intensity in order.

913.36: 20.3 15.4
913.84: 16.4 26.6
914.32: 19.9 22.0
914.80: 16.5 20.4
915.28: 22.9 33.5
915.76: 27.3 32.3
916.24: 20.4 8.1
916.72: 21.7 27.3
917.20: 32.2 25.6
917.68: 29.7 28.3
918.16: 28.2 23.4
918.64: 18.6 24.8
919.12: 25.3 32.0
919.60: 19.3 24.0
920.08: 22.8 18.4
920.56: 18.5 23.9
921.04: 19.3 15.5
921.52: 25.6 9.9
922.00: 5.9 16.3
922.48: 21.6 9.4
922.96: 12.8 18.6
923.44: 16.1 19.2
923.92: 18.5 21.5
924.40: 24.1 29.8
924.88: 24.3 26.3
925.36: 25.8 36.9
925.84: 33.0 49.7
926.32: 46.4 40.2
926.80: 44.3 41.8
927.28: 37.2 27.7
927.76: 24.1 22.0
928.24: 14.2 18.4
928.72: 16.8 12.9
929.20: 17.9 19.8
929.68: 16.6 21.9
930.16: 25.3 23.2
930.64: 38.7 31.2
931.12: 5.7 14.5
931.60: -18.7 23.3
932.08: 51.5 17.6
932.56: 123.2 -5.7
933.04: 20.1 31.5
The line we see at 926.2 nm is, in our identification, [O III] 5007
